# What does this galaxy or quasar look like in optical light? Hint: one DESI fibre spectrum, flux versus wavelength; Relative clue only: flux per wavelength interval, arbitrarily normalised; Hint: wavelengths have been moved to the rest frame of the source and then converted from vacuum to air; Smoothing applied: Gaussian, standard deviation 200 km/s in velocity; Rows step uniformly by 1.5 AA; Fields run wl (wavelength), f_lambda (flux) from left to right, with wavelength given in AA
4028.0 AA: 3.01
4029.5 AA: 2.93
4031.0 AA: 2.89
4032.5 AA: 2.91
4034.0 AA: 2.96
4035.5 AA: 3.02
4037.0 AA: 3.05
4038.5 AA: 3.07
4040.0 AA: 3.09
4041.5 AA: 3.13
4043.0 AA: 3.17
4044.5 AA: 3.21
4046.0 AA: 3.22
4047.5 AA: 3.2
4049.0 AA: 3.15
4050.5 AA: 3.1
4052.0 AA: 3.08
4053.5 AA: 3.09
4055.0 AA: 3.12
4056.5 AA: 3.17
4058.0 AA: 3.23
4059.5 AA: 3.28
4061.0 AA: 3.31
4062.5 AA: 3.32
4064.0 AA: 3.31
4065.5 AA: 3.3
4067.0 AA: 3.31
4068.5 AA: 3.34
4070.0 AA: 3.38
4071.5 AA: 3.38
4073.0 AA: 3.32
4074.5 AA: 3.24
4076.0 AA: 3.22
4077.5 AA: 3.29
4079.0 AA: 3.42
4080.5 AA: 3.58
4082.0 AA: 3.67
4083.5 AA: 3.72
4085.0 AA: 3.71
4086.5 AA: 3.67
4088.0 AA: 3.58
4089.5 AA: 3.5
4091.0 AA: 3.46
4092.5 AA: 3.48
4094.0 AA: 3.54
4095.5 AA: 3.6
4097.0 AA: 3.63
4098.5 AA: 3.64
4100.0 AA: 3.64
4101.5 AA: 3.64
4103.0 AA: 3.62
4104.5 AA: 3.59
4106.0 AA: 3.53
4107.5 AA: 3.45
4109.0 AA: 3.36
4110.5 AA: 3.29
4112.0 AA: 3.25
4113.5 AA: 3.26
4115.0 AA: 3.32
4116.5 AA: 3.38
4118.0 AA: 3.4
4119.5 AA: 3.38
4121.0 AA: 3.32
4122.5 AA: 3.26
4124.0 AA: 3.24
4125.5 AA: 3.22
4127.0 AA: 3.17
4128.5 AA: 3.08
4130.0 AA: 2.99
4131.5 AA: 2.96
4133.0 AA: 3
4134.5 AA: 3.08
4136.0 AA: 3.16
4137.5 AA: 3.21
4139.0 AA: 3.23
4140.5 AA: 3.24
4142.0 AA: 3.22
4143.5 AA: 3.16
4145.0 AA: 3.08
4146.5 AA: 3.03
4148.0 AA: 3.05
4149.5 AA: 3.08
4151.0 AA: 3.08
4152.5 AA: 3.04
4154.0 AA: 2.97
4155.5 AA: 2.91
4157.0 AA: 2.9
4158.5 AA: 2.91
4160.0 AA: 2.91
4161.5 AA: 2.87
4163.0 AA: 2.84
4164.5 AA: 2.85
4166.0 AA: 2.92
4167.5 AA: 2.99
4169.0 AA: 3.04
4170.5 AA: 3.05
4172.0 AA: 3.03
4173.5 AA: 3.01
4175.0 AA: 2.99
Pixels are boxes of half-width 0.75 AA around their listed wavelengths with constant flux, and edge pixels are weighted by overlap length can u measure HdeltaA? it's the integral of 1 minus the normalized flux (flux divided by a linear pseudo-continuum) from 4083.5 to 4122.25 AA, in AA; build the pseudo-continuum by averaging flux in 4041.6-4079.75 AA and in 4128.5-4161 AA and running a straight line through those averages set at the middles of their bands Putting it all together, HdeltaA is -4.2 AA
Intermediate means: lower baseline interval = 3.24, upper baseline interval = 3.06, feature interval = 3.49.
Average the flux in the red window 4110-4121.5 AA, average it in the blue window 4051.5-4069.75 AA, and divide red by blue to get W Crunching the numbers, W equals 1.03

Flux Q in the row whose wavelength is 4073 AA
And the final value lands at 3.32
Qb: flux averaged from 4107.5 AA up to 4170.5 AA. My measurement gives 3.12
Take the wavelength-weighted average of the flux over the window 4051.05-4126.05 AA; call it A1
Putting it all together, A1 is 3.4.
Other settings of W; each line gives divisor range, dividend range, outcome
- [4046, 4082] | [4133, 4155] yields 0.95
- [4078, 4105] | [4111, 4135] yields 0.89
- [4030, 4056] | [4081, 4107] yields 1.17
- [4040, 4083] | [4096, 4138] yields 1.02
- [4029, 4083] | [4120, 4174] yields 0.95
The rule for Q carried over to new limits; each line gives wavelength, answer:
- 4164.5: 2.85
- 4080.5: 3.58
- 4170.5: 3.05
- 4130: 2.99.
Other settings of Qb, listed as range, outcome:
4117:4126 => 3.31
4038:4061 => 3.16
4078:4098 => 3.58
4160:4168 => 2.89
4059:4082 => 3.34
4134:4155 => 3.11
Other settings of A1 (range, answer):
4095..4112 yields 3.53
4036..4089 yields 3.3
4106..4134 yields 3.25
